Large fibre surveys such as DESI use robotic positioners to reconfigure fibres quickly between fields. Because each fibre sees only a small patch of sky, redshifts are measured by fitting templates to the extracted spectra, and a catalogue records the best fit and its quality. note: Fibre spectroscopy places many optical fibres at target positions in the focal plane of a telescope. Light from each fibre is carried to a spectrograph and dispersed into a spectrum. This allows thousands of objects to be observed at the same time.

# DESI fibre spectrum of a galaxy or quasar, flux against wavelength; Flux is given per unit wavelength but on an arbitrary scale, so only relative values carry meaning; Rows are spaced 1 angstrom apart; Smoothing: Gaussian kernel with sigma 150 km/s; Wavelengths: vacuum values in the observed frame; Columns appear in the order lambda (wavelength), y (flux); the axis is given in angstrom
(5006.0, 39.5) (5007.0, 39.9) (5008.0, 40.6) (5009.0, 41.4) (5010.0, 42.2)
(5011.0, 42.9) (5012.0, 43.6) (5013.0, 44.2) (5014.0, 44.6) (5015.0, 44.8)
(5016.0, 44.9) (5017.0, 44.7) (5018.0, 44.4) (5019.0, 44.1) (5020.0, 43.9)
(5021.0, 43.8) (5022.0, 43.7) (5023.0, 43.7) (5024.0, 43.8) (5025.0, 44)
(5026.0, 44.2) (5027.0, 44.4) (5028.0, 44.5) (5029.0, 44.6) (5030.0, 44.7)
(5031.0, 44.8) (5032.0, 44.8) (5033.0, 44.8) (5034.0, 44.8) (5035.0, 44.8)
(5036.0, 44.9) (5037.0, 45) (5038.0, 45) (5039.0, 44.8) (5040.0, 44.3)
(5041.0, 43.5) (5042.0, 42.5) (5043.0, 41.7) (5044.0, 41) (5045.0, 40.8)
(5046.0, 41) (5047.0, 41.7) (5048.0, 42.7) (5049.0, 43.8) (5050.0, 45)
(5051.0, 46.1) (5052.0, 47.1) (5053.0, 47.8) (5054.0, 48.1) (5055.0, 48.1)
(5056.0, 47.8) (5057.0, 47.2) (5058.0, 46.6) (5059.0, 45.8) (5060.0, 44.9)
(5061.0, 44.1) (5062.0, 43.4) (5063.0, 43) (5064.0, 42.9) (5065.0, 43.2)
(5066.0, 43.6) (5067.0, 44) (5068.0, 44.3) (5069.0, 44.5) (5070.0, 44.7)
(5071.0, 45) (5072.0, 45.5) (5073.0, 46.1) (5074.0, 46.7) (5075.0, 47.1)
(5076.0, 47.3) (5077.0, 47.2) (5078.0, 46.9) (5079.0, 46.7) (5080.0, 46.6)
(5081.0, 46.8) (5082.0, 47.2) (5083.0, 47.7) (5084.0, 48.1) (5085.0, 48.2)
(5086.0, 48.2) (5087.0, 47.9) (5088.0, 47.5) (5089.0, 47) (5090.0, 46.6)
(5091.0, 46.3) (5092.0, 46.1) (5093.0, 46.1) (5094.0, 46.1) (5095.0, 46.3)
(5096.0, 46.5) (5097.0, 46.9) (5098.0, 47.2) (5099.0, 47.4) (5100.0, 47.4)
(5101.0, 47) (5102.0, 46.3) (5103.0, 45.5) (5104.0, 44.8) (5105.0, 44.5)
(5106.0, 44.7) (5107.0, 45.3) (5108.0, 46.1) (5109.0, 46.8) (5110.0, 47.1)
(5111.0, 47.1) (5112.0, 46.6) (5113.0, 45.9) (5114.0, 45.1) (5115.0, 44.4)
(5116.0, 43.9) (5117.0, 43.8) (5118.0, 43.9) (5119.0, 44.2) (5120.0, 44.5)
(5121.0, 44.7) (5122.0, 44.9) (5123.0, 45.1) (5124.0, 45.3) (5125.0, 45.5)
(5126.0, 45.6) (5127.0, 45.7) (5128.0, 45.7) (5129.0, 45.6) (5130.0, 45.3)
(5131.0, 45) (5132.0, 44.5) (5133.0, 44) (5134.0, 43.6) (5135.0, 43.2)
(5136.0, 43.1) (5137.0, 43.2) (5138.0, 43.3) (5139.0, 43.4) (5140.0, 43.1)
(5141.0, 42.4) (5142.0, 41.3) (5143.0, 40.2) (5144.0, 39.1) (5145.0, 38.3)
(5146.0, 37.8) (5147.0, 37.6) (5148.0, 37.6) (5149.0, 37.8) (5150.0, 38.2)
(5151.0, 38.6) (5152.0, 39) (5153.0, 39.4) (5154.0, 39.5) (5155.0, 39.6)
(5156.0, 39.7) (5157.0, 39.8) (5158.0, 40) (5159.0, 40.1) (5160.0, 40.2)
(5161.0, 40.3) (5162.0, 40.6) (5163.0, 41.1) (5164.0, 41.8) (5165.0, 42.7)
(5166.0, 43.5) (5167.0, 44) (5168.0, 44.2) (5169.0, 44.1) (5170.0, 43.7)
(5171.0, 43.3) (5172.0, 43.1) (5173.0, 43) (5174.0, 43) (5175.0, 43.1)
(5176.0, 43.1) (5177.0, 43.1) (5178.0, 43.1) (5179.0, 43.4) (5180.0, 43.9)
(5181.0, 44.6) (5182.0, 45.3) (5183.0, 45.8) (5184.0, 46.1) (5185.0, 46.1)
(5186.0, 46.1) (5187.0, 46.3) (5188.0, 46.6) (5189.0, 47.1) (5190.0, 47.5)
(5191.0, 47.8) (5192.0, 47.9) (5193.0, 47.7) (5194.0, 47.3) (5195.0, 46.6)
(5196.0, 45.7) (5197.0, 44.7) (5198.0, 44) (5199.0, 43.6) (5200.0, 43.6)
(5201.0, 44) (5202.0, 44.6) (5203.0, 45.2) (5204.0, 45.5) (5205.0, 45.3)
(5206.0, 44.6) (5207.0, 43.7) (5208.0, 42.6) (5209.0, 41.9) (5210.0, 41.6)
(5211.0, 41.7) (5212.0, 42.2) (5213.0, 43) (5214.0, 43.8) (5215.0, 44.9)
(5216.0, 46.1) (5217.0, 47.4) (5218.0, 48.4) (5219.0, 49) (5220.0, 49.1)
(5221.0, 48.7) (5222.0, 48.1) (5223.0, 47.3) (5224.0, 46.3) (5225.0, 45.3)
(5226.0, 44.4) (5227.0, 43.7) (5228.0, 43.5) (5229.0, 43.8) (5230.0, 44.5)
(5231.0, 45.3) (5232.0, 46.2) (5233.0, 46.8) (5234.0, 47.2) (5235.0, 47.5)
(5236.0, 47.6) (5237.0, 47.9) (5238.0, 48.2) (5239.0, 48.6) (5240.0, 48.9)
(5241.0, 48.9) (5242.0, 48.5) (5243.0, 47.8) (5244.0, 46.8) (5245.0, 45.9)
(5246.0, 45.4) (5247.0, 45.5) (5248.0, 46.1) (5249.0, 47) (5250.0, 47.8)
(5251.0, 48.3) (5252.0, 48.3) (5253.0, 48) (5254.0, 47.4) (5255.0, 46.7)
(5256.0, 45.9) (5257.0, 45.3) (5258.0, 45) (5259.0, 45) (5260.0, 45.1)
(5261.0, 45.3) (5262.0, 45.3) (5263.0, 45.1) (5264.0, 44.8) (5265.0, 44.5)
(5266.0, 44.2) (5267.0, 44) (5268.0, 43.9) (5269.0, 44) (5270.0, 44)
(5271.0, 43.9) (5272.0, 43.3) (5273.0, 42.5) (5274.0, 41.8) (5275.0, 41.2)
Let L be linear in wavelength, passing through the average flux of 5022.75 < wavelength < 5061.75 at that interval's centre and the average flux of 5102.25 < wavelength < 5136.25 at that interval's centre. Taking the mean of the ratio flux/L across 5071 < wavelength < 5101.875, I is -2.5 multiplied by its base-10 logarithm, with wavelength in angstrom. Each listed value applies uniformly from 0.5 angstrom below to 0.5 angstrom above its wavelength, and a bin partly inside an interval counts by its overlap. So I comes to -0.05 mag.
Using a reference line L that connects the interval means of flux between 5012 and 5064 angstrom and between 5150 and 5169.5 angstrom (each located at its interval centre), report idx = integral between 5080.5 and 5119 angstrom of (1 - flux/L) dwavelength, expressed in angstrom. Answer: -3.3 angstrom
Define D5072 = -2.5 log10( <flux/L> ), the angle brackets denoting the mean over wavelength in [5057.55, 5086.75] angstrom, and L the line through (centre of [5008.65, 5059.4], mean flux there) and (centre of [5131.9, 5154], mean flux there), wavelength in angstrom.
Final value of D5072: -0.06 mag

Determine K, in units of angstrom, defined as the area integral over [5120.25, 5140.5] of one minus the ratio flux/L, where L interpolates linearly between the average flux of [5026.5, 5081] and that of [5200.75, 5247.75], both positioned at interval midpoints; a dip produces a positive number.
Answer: 0.4 angstrom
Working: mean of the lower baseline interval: 44.9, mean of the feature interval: 44.5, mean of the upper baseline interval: 45.8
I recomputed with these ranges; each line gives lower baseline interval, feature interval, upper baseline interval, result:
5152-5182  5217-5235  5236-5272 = -0.036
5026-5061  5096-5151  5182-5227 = 0.027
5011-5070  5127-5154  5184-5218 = 0.082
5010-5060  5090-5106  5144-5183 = -0.080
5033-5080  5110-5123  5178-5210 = 0.000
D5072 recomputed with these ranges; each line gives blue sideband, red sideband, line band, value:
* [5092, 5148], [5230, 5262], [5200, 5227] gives 0.03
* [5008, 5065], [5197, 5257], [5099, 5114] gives -0.03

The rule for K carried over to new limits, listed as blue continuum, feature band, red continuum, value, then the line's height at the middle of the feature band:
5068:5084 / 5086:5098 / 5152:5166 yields -0.4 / 45.2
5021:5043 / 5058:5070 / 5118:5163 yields -0.1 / 43.6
